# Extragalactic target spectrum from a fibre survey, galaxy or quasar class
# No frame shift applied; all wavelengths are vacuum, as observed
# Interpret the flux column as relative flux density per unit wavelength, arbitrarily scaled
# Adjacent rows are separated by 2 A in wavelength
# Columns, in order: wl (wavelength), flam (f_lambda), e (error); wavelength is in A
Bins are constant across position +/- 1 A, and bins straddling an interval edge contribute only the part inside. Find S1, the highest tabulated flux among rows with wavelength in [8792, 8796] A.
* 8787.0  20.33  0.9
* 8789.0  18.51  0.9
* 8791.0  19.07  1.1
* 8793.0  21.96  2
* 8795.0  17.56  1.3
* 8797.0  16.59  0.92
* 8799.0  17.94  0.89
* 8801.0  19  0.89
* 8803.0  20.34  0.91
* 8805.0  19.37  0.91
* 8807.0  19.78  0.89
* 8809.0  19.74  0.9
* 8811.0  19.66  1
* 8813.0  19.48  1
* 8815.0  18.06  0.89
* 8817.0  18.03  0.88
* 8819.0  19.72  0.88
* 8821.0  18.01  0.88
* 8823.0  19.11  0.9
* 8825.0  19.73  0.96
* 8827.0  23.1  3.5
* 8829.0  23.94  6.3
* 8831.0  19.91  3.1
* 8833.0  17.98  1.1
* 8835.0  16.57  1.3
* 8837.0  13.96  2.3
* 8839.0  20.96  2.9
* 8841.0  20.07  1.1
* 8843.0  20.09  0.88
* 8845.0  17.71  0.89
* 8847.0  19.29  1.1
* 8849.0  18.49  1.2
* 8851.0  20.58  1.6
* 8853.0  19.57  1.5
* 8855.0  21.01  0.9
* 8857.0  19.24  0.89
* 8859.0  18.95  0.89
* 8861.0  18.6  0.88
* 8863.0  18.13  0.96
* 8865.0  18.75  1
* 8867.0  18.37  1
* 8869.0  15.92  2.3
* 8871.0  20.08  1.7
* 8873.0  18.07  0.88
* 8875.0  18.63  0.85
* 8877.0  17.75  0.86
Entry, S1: 21.96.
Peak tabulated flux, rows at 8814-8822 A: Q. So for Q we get 19.72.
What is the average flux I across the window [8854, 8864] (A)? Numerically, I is 19.2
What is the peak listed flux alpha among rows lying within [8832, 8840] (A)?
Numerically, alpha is 20.96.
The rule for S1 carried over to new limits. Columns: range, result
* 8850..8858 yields 21.01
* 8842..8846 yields 20.09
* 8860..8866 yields 18.75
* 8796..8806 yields 20.34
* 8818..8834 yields 23.94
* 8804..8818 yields 19.78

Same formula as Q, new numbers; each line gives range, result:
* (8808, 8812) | 19.74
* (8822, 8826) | 19.73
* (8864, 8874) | 20.08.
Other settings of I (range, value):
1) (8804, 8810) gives 19.6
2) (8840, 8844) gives 20.1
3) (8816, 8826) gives 18.9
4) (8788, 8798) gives 18.7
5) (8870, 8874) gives 19.1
